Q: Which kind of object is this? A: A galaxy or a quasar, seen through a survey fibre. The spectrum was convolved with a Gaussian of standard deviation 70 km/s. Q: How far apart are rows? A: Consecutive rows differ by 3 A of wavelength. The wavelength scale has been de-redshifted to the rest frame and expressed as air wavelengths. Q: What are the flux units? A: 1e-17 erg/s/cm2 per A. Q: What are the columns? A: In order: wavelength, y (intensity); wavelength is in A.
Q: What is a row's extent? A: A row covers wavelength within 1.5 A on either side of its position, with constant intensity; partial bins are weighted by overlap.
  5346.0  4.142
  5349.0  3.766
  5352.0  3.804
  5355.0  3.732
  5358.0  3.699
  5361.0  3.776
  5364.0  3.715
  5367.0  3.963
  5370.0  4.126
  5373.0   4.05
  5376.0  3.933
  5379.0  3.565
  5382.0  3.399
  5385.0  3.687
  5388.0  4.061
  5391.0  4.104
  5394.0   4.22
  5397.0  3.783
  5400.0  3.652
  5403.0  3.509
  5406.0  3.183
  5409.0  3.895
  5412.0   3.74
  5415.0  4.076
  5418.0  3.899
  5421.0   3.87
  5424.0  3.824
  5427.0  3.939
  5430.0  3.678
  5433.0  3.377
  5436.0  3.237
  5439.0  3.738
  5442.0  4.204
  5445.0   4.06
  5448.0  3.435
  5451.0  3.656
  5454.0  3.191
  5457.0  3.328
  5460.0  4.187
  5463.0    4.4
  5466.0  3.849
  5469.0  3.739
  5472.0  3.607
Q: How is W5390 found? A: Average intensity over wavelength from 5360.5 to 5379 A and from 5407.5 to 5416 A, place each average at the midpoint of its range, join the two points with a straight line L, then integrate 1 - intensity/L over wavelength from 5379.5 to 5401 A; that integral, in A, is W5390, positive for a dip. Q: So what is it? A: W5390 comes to 0.4 A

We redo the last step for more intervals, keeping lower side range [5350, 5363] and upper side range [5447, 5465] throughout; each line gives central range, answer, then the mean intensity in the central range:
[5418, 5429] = -0.4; 3.87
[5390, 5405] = -0.4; 3.82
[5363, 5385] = -0.4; 3.81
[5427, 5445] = 0.1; 3.71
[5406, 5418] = -0.3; 3.81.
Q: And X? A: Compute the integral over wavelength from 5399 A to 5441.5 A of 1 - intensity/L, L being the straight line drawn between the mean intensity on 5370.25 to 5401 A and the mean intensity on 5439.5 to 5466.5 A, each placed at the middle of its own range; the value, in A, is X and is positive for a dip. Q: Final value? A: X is 1.5 A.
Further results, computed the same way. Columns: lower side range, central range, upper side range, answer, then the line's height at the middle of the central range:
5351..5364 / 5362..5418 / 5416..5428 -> 0.01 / 3.82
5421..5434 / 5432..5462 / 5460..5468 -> 2.12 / 3.94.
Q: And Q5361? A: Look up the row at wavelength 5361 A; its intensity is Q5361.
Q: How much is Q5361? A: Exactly 3.776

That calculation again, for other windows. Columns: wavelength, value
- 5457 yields 3.328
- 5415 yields 4.076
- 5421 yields 3.87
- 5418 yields 3.899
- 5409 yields 3.895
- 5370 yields 4.126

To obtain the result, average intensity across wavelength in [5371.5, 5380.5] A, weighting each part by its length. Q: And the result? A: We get 3.85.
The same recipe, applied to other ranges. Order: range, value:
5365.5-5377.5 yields 4.02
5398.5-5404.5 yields 3.58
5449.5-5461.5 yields 3.59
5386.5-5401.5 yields 3.96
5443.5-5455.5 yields 3.59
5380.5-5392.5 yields 3.81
